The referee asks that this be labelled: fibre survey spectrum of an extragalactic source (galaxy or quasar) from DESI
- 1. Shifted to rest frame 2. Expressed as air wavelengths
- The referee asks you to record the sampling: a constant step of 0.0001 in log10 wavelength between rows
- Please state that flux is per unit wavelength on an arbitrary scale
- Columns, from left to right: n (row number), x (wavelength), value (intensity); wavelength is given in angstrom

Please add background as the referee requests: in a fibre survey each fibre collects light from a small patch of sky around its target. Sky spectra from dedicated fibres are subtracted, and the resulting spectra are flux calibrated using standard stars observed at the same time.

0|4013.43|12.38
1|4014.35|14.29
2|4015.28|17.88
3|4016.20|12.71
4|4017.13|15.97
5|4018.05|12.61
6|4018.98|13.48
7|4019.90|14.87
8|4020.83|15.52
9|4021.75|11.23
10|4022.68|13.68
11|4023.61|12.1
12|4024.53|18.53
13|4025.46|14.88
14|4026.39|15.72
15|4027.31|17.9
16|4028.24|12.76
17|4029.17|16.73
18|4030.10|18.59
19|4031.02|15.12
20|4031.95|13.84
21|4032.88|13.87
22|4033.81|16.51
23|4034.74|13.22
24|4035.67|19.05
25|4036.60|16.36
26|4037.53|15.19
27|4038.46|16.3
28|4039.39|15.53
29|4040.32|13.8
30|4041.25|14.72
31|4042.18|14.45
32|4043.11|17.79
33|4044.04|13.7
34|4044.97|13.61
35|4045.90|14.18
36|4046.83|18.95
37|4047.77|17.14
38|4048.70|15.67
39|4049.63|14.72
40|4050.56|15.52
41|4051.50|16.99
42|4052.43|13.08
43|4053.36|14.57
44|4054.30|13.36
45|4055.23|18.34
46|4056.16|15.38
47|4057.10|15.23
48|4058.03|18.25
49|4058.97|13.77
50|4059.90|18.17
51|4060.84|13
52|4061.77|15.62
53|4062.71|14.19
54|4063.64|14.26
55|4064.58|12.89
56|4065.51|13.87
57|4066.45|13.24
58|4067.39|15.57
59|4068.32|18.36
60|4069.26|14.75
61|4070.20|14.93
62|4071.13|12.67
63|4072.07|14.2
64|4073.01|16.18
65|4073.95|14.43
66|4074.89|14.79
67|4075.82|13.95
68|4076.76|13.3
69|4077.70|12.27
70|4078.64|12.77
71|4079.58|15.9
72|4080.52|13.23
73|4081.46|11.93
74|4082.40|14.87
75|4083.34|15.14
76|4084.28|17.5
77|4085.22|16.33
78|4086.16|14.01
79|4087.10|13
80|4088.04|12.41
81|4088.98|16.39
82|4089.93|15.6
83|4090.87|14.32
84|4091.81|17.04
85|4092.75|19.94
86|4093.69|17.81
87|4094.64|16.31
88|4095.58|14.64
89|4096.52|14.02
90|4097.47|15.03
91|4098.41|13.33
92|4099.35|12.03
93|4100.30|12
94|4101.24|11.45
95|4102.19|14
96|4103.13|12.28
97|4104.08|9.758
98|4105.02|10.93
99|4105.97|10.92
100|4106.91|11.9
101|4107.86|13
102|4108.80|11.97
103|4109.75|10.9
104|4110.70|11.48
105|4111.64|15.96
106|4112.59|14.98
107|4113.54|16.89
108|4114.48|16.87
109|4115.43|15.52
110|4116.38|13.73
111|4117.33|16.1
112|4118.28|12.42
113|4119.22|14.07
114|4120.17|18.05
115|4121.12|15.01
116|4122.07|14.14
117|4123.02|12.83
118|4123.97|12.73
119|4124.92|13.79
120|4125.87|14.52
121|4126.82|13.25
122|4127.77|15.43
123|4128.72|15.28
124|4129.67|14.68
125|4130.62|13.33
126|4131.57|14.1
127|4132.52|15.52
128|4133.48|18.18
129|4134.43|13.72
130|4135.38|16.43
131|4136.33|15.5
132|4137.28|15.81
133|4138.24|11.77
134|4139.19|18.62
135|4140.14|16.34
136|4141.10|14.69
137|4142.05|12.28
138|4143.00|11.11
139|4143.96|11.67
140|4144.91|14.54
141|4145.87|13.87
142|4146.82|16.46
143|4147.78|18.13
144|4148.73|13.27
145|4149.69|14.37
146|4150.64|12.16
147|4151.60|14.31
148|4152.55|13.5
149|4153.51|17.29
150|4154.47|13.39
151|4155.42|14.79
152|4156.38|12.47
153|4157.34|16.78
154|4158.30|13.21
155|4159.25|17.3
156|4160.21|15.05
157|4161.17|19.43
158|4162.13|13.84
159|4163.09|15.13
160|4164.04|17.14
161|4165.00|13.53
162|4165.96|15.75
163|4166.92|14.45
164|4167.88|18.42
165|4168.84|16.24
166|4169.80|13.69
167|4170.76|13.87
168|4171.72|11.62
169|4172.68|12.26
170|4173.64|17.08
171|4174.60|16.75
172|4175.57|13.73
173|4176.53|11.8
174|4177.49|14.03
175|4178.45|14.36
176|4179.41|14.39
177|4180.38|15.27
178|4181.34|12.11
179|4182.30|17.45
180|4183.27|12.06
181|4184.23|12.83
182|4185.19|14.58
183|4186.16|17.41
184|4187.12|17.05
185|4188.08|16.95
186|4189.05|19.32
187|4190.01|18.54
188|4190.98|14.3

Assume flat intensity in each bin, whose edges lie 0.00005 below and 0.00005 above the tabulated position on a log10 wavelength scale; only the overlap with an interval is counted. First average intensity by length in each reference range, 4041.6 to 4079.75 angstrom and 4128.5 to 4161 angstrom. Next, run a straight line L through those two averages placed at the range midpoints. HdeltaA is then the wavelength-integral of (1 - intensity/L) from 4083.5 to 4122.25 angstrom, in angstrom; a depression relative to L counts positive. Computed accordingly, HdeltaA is 1.6 angstrom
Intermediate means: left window 15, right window 14.7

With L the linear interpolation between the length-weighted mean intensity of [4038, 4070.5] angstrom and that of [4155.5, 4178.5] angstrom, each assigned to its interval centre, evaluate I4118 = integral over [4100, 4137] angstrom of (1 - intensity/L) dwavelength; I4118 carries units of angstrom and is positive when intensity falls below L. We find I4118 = 2.70 angstrom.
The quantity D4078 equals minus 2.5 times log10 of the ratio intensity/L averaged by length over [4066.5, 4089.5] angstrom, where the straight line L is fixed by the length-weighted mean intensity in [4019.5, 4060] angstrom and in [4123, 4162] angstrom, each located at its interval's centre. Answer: 0.05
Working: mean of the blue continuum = 15.4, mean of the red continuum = 14.7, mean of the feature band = 14.5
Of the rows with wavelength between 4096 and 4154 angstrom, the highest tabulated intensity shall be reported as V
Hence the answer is 18.62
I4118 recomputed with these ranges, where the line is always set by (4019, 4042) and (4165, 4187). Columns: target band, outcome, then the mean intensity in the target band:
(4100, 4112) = 2.3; 12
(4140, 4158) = 0.6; 14.2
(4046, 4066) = -0.3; 15.4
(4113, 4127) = 0.1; 14.7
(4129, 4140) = -0.4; 15.3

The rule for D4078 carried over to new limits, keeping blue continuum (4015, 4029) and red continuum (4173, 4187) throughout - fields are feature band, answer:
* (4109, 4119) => 0.02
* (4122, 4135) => 0.02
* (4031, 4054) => -0.05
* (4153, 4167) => -0.05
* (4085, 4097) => -0.06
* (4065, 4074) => -0.01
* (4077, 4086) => 0.02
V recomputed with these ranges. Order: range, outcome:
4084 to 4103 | 19.94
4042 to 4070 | 18.95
